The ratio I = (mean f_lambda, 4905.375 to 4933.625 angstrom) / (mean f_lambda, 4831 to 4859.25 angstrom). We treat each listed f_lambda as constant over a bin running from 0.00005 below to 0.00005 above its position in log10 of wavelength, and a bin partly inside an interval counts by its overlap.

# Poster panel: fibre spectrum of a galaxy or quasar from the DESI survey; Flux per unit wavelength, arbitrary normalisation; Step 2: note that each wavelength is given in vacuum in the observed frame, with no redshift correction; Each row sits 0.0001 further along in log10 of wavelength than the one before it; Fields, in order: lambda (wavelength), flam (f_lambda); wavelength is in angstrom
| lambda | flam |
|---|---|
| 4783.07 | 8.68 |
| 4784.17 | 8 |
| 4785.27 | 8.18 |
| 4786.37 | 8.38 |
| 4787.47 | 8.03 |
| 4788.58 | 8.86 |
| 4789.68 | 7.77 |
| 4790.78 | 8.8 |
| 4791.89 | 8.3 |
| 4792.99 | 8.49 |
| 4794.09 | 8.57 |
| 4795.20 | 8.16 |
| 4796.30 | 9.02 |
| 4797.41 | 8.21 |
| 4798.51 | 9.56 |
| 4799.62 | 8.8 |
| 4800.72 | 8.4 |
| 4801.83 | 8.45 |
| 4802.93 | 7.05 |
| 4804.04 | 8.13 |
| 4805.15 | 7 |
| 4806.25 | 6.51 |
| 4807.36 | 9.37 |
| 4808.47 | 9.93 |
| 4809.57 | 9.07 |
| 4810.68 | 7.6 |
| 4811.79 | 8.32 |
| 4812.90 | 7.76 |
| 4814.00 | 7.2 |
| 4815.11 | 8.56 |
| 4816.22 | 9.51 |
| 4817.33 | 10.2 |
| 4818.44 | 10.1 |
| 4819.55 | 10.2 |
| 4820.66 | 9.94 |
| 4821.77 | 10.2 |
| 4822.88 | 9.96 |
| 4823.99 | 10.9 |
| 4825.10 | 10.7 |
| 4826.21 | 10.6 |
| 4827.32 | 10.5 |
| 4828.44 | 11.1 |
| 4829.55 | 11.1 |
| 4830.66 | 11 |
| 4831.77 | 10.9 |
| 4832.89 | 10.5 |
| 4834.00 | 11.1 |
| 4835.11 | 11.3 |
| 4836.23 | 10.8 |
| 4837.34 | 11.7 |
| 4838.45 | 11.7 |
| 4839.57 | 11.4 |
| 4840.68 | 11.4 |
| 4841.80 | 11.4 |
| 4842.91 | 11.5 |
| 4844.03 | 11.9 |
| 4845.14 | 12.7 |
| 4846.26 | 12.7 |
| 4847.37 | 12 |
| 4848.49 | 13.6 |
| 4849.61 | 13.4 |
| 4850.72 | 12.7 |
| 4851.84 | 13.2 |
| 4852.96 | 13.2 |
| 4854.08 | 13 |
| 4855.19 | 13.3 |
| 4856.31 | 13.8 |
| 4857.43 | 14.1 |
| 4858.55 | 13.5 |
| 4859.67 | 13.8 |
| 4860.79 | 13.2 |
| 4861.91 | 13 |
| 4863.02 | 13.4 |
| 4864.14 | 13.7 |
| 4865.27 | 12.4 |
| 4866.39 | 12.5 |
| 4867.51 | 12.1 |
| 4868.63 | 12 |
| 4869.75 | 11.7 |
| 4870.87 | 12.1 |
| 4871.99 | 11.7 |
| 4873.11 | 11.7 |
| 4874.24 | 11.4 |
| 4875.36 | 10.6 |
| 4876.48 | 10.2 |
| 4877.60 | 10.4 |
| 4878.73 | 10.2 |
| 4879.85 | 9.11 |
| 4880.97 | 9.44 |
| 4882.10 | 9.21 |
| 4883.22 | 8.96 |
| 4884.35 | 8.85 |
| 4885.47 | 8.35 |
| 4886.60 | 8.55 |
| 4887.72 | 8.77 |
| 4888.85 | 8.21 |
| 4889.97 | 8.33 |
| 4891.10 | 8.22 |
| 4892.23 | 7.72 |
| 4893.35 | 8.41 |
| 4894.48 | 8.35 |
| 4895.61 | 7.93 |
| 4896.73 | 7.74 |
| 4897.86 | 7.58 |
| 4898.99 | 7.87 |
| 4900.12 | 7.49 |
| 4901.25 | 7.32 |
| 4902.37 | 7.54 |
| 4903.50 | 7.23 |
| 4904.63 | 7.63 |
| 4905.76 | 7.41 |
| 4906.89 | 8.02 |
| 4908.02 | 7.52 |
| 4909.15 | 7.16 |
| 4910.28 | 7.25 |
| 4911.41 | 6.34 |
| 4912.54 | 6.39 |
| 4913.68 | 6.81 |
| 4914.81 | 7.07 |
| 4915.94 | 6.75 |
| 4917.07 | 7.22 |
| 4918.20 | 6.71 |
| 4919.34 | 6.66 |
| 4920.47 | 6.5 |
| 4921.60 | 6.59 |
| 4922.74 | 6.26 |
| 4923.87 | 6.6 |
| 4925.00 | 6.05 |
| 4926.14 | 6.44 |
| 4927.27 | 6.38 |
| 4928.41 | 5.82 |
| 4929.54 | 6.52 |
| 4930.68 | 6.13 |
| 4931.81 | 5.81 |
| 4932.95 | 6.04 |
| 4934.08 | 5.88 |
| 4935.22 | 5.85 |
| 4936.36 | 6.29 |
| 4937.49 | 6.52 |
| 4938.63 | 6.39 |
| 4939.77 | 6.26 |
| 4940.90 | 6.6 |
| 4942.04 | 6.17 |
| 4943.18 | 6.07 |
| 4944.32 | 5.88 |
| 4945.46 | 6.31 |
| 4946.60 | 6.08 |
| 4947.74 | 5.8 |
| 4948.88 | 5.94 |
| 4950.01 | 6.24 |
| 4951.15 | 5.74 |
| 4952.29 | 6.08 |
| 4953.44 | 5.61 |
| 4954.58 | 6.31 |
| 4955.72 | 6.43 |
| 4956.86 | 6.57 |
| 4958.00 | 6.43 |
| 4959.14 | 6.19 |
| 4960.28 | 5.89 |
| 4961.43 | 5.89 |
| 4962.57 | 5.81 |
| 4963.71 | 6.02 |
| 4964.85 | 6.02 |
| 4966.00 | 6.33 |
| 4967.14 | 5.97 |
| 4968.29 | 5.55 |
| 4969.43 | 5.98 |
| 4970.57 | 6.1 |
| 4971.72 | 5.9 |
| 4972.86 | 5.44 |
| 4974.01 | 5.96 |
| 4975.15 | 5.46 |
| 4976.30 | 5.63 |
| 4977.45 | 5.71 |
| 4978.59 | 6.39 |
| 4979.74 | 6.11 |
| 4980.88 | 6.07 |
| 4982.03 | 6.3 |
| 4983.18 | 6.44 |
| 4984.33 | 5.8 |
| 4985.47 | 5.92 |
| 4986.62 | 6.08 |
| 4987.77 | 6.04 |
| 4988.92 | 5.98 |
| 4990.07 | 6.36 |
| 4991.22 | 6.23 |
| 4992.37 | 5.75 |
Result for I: 0.54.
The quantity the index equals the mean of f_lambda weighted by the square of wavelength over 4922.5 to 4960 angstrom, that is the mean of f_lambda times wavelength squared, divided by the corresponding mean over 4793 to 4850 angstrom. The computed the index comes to 0.6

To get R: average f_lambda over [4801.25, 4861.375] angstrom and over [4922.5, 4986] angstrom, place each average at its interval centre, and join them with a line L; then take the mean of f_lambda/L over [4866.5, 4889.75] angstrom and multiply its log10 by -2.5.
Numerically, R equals -0.130 mag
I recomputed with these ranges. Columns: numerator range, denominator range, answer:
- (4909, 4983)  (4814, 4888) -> 0.55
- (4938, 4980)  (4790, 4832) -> 0.66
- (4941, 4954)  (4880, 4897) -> 0.71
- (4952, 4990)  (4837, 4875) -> 0.48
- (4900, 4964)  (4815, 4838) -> 0.61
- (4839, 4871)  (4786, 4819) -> 1.50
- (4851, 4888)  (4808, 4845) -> 1.12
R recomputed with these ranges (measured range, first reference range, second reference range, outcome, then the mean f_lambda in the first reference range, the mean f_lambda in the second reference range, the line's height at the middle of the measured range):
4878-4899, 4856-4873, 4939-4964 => 0.27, 12.8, 6.11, 11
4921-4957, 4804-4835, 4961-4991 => 0.11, 9.62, 5.98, 6.84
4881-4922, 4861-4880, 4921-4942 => 0.17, 11.7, 6.25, 8.95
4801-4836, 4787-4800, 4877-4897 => -0.11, 8.54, 8.73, 8.59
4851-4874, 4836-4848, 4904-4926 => -0.23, 11.8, 6.88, 10.4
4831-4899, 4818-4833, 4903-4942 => -0.23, 10.6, 6.61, 8.95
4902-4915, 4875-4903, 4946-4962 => 0.09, 8.6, 6.09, 7.84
